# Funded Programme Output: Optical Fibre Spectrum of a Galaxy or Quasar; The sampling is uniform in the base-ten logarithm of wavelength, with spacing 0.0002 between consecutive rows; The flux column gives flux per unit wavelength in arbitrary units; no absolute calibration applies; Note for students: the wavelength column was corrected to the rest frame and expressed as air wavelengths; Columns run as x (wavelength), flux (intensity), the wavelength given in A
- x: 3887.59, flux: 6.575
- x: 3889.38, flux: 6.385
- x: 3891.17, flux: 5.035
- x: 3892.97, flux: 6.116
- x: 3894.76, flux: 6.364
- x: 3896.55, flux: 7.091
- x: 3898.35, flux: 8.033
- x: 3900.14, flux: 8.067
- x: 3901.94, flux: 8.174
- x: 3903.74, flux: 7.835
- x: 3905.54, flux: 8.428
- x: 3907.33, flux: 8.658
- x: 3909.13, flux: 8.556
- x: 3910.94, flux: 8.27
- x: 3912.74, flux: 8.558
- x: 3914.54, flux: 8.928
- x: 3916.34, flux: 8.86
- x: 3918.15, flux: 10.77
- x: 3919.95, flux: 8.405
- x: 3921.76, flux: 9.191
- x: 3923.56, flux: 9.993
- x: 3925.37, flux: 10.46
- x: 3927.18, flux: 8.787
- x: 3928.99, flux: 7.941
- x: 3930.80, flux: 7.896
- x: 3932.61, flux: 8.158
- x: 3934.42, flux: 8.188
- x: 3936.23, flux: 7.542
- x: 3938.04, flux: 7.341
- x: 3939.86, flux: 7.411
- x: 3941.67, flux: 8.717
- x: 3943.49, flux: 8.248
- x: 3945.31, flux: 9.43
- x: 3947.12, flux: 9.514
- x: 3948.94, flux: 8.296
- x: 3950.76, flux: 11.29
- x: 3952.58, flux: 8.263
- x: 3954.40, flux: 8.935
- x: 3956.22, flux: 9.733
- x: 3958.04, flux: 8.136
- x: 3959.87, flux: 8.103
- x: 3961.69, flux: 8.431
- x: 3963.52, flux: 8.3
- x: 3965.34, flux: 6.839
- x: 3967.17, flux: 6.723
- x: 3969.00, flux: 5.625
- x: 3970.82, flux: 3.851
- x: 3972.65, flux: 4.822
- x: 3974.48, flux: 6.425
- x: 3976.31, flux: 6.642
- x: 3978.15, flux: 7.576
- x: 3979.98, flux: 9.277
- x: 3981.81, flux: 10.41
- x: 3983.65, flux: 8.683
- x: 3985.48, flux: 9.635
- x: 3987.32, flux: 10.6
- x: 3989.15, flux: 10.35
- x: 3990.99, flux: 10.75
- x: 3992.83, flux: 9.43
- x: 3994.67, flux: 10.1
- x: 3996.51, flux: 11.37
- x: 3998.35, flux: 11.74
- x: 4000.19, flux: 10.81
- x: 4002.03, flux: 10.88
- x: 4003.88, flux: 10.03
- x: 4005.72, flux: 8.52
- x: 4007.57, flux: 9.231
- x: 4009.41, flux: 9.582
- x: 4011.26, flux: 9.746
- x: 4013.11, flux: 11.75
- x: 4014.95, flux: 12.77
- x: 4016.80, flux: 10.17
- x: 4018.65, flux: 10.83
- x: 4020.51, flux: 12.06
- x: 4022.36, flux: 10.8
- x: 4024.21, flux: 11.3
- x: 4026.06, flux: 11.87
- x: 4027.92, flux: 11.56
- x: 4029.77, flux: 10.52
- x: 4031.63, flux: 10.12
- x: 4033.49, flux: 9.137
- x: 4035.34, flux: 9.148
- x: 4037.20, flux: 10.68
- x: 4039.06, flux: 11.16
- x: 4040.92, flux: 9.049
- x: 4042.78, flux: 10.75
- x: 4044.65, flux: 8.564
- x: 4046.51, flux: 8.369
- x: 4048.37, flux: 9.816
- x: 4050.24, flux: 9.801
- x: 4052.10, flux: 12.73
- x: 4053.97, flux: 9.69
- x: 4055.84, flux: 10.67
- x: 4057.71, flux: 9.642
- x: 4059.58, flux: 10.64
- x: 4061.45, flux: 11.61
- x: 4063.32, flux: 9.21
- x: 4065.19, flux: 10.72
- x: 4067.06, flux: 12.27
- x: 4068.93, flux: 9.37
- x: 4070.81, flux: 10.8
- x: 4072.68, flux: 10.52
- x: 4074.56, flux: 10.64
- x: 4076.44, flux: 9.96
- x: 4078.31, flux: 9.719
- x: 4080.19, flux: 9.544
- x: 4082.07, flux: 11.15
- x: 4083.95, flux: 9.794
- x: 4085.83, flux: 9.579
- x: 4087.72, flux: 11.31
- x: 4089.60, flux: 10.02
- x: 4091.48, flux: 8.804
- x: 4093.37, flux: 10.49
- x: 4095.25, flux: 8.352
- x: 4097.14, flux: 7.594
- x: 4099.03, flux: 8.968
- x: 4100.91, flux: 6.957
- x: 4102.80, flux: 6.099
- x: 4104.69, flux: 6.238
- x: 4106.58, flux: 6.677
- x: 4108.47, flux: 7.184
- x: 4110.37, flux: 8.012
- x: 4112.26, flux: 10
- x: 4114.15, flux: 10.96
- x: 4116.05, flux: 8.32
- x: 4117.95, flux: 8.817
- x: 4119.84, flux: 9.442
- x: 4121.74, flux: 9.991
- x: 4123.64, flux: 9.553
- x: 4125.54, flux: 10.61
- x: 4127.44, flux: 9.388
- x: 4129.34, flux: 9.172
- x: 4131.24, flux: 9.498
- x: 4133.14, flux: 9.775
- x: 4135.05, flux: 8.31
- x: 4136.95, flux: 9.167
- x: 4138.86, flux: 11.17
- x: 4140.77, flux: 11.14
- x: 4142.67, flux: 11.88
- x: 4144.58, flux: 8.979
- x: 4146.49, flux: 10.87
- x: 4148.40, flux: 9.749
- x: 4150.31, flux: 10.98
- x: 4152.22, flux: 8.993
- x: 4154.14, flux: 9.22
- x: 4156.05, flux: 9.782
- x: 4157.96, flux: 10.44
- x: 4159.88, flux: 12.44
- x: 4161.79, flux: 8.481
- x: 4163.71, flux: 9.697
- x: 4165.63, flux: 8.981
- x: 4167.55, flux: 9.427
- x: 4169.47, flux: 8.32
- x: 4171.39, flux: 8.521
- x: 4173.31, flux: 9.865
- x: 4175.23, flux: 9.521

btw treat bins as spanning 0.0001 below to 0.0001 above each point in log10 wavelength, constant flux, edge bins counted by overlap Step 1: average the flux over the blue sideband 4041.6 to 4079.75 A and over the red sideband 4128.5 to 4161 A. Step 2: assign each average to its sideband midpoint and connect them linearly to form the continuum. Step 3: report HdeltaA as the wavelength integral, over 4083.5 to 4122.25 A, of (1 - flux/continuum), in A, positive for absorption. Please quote 5.6 A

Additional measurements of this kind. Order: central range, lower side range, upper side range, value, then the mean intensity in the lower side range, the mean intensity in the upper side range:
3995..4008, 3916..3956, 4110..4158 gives -1.80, 8.82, 9.79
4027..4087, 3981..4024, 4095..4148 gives -2.49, 10.5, 9.06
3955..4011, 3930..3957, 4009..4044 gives 4.96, 8.6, 10.7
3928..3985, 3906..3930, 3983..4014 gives 9.50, 9.01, 10.2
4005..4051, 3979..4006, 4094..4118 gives -3.76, 10.2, 8.02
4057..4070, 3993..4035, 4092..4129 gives -1.23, 10.6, 8.63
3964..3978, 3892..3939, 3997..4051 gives 5.01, 8.33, 10.4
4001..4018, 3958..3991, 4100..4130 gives -4.76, 7.88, 8.59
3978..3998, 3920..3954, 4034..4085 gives -1.38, 8.7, 10.2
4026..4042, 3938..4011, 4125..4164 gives -1.88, 8.78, 9.99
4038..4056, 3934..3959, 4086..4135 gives -2.54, 8.65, 8.89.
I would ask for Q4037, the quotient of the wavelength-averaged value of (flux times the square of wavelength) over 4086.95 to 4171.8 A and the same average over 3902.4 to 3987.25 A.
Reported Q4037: 1.2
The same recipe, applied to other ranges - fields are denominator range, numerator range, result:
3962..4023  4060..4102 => 1.11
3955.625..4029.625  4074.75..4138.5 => 1.02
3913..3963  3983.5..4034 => 1.25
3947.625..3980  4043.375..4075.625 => 1.42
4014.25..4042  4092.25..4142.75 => 0.88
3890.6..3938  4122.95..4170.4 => 1.34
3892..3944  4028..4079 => 1.32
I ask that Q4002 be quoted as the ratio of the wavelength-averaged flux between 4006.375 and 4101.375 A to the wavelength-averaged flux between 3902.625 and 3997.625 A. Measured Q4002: 1.2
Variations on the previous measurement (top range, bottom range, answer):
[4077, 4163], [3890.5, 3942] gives 1.15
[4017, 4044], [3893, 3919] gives 1.29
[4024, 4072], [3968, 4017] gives 1.11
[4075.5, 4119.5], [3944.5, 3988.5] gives 1.09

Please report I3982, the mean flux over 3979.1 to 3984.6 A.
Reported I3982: 9.46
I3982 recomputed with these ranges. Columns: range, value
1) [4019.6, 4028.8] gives 11.5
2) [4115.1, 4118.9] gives 8.57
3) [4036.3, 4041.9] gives 10.3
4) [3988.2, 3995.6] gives 10.2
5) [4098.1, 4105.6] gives 7.07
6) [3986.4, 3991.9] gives 10.6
